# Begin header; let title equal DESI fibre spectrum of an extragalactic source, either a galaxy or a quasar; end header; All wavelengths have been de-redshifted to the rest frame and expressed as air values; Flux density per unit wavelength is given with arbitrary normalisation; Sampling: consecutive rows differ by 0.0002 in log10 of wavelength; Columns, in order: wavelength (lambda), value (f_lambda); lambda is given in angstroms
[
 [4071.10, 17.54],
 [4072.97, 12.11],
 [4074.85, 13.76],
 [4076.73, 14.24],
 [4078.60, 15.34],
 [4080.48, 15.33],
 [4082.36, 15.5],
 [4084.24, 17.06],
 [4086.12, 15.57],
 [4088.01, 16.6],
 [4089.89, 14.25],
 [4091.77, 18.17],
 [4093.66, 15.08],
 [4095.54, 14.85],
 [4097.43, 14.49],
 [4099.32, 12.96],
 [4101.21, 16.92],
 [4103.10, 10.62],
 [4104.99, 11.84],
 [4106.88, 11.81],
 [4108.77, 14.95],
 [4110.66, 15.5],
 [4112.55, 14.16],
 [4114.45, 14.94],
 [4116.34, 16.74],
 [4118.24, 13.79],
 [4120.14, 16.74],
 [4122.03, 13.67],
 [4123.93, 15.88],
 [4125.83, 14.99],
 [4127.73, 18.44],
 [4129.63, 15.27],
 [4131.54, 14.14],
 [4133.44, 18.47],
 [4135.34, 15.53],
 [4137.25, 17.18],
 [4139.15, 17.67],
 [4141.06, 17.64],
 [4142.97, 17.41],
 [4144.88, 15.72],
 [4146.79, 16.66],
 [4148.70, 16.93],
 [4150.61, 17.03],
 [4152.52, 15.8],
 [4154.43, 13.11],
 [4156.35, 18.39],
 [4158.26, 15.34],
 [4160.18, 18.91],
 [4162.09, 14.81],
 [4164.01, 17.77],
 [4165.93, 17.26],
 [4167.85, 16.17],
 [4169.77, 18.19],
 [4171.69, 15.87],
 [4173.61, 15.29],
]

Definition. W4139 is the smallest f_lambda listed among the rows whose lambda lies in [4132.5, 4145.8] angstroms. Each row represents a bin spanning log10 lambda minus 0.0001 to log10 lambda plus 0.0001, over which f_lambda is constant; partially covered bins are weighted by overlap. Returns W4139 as 15.53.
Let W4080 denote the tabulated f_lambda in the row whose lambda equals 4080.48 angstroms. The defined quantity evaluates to 15.33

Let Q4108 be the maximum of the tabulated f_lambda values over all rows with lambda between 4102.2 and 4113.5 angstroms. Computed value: 15.5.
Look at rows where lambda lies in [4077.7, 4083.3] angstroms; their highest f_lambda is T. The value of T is 15.5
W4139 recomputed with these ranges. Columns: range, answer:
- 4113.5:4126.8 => 13.67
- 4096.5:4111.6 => 10.62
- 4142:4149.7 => 15.72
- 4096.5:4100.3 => 12.96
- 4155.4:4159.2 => 15.34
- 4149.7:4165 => 13.11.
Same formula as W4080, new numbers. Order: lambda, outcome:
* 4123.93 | 15.88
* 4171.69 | 15.87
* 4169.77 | 18.19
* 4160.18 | 18.91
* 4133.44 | 18.47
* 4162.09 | 14.81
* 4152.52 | 15.8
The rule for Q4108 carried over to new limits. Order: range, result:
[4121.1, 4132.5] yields 18.44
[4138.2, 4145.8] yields 17.67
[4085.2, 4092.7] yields 18.17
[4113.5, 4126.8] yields 16.74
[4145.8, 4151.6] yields 17.03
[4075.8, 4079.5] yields 15.34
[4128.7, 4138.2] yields 18.47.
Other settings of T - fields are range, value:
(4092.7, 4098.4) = 15.08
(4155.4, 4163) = 18.91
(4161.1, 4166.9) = 17.77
